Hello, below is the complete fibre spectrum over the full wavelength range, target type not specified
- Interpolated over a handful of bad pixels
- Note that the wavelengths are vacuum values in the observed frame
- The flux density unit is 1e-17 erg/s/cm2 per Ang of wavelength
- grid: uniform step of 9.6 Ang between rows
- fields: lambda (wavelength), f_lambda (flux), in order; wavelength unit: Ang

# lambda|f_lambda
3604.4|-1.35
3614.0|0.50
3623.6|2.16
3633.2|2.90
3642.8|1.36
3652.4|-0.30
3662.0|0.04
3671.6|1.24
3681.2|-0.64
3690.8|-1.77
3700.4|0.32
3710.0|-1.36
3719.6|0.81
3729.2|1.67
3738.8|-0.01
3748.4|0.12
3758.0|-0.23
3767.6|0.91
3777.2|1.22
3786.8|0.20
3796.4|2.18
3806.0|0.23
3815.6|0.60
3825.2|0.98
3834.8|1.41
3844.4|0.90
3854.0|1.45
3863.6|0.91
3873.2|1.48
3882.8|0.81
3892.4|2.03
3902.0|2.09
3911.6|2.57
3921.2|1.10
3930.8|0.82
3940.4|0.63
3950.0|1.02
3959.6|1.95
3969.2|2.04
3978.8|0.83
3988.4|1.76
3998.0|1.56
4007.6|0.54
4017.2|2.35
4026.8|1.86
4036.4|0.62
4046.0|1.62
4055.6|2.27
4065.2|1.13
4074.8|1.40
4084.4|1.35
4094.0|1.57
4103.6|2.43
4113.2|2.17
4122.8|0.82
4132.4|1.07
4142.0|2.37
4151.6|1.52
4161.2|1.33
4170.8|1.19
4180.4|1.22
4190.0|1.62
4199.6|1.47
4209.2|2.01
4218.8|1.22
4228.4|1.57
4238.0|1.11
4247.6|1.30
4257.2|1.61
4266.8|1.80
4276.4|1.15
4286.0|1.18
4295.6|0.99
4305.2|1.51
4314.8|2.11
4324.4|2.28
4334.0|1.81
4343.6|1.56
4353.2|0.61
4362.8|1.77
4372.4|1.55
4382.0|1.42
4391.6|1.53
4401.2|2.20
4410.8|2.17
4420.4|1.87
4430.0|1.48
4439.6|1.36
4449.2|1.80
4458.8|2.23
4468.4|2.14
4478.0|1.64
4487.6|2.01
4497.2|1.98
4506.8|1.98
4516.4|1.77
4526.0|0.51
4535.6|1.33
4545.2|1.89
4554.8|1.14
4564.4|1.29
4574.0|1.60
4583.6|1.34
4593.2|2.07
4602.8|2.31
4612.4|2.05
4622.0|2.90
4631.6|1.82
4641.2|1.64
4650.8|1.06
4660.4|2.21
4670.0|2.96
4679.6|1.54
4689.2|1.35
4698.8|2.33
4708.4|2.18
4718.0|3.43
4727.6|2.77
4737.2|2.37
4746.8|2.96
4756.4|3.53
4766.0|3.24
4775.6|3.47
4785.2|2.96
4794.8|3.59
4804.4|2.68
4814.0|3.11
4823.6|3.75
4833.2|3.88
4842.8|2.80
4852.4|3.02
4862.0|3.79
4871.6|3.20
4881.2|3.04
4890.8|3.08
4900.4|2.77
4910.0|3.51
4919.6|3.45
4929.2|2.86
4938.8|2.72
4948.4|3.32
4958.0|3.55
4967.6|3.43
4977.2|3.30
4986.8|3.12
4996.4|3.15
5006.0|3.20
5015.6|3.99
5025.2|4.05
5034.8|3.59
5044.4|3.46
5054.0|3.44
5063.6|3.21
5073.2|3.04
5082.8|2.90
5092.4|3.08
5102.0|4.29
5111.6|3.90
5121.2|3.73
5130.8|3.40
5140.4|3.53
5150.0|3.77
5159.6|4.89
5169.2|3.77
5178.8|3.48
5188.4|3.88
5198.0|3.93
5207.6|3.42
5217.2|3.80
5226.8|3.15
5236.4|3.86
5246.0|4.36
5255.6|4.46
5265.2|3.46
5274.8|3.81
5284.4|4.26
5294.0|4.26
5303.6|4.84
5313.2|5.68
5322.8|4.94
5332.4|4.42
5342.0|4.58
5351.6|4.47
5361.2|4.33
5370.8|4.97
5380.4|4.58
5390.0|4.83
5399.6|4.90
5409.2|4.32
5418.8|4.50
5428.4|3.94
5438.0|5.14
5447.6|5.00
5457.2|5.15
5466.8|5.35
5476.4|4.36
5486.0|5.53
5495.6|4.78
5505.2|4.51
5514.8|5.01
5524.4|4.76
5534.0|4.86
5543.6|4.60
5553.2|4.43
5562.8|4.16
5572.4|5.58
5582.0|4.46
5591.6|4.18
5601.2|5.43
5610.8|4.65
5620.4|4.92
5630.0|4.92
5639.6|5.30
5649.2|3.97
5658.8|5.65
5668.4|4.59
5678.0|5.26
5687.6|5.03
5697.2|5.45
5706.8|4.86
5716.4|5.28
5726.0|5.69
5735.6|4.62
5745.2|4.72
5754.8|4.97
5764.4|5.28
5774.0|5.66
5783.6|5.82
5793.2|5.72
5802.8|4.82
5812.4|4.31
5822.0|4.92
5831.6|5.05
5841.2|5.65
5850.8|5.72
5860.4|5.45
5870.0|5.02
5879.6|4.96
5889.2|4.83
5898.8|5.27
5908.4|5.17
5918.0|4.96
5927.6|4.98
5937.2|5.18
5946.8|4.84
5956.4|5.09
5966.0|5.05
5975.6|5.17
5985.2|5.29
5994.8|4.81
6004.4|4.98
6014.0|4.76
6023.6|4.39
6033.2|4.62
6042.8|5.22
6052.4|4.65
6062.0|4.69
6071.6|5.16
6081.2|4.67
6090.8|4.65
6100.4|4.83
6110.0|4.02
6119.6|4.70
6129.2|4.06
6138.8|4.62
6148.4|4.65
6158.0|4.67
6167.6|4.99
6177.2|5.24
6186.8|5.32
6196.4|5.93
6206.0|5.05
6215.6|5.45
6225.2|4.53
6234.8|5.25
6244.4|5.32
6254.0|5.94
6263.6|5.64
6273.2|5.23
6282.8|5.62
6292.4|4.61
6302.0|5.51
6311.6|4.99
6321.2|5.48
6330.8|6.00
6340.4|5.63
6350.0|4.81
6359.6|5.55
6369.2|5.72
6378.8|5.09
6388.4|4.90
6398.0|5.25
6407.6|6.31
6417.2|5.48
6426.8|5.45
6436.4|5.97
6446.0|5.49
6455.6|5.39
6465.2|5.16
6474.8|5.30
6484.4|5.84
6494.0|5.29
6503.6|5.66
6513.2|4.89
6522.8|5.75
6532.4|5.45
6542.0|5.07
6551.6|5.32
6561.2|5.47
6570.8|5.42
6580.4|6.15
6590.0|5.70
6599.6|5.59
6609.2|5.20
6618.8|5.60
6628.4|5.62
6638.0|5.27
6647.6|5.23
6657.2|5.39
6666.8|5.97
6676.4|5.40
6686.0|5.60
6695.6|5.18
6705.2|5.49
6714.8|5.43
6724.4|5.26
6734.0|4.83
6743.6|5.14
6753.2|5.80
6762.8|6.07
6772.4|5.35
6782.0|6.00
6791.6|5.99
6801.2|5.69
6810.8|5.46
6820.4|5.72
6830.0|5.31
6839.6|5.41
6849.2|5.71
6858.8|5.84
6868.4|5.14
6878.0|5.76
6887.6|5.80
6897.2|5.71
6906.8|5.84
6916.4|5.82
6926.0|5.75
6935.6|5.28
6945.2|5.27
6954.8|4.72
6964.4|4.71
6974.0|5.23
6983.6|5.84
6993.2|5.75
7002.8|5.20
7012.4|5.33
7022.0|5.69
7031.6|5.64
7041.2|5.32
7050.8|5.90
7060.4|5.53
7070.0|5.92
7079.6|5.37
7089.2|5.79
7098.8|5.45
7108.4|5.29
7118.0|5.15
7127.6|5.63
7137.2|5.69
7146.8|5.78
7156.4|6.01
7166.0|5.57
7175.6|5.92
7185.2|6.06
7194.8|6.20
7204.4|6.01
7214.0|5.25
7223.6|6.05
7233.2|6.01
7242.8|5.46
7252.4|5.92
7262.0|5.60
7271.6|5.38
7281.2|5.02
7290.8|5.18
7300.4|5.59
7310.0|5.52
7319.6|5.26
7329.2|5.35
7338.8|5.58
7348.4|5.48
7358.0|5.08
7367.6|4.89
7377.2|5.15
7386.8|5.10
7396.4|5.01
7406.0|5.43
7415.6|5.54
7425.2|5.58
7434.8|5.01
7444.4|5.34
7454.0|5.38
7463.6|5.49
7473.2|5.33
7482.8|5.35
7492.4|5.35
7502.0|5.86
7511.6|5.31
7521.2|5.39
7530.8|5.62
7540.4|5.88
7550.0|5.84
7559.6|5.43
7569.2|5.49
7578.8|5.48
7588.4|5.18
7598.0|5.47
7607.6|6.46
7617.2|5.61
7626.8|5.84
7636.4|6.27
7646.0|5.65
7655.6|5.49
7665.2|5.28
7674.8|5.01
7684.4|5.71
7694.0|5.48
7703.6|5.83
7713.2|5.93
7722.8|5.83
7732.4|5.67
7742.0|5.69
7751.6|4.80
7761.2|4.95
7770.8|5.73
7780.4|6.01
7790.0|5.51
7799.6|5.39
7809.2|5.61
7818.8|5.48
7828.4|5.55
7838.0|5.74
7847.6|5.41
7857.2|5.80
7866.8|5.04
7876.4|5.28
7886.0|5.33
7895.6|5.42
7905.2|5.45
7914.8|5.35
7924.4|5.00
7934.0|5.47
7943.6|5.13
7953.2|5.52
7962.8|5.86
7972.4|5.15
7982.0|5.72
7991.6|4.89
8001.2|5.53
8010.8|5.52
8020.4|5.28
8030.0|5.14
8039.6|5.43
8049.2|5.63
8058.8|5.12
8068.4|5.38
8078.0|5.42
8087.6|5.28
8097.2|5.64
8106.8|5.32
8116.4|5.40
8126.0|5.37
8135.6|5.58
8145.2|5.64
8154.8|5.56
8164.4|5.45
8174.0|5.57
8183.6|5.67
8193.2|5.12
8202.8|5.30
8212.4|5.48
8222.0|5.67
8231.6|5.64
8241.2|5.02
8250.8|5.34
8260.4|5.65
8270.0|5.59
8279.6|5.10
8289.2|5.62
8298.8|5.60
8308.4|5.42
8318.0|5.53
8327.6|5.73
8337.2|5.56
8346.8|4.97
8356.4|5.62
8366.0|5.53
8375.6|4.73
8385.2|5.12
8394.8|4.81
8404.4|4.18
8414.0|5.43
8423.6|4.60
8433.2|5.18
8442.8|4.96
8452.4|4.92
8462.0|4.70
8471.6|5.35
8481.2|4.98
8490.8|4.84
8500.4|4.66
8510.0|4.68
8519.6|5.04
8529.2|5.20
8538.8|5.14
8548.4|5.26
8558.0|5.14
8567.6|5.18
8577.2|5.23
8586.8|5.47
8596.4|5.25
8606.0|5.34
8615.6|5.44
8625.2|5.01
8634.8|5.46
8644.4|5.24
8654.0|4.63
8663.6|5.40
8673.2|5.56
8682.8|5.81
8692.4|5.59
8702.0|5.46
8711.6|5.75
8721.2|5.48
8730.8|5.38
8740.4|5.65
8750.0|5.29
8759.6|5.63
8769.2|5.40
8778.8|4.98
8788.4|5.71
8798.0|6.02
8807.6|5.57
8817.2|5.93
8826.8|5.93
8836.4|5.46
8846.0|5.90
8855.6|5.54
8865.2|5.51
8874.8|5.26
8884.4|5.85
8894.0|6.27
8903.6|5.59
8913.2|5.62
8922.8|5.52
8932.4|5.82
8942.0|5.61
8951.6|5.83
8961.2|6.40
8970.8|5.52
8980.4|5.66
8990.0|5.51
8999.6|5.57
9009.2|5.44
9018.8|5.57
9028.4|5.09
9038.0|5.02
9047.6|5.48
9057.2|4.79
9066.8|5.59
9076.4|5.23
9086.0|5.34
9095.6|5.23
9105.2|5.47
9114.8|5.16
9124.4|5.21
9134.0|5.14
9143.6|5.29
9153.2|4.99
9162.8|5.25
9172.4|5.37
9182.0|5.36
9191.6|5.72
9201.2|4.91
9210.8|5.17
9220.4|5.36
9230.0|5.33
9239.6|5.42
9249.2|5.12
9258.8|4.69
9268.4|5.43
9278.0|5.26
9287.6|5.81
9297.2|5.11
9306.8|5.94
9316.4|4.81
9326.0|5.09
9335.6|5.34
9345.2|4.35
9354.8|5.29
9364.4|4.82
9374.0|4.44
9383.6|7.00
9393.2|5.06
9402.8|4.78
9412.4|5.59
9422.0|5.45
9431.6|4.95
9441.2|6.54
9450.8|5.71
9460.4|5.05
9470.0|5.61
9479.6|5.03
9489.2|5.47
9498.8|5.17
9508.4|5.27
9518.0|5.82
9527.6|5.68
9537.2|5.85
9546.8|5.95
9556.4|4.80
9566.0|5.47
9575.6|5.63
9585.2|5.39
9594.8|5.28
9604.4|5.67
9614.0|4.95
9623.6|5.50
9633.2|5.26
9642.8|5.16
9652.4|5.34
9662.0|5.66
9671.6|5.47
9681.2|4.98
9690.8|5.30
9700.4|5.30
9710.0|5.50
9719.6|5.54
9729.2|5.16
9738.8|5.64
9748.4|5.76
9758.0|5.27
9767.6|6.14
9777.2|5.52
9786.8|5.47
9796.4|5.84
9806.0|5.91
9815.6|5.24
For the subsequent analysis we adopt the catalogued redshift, 0.181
